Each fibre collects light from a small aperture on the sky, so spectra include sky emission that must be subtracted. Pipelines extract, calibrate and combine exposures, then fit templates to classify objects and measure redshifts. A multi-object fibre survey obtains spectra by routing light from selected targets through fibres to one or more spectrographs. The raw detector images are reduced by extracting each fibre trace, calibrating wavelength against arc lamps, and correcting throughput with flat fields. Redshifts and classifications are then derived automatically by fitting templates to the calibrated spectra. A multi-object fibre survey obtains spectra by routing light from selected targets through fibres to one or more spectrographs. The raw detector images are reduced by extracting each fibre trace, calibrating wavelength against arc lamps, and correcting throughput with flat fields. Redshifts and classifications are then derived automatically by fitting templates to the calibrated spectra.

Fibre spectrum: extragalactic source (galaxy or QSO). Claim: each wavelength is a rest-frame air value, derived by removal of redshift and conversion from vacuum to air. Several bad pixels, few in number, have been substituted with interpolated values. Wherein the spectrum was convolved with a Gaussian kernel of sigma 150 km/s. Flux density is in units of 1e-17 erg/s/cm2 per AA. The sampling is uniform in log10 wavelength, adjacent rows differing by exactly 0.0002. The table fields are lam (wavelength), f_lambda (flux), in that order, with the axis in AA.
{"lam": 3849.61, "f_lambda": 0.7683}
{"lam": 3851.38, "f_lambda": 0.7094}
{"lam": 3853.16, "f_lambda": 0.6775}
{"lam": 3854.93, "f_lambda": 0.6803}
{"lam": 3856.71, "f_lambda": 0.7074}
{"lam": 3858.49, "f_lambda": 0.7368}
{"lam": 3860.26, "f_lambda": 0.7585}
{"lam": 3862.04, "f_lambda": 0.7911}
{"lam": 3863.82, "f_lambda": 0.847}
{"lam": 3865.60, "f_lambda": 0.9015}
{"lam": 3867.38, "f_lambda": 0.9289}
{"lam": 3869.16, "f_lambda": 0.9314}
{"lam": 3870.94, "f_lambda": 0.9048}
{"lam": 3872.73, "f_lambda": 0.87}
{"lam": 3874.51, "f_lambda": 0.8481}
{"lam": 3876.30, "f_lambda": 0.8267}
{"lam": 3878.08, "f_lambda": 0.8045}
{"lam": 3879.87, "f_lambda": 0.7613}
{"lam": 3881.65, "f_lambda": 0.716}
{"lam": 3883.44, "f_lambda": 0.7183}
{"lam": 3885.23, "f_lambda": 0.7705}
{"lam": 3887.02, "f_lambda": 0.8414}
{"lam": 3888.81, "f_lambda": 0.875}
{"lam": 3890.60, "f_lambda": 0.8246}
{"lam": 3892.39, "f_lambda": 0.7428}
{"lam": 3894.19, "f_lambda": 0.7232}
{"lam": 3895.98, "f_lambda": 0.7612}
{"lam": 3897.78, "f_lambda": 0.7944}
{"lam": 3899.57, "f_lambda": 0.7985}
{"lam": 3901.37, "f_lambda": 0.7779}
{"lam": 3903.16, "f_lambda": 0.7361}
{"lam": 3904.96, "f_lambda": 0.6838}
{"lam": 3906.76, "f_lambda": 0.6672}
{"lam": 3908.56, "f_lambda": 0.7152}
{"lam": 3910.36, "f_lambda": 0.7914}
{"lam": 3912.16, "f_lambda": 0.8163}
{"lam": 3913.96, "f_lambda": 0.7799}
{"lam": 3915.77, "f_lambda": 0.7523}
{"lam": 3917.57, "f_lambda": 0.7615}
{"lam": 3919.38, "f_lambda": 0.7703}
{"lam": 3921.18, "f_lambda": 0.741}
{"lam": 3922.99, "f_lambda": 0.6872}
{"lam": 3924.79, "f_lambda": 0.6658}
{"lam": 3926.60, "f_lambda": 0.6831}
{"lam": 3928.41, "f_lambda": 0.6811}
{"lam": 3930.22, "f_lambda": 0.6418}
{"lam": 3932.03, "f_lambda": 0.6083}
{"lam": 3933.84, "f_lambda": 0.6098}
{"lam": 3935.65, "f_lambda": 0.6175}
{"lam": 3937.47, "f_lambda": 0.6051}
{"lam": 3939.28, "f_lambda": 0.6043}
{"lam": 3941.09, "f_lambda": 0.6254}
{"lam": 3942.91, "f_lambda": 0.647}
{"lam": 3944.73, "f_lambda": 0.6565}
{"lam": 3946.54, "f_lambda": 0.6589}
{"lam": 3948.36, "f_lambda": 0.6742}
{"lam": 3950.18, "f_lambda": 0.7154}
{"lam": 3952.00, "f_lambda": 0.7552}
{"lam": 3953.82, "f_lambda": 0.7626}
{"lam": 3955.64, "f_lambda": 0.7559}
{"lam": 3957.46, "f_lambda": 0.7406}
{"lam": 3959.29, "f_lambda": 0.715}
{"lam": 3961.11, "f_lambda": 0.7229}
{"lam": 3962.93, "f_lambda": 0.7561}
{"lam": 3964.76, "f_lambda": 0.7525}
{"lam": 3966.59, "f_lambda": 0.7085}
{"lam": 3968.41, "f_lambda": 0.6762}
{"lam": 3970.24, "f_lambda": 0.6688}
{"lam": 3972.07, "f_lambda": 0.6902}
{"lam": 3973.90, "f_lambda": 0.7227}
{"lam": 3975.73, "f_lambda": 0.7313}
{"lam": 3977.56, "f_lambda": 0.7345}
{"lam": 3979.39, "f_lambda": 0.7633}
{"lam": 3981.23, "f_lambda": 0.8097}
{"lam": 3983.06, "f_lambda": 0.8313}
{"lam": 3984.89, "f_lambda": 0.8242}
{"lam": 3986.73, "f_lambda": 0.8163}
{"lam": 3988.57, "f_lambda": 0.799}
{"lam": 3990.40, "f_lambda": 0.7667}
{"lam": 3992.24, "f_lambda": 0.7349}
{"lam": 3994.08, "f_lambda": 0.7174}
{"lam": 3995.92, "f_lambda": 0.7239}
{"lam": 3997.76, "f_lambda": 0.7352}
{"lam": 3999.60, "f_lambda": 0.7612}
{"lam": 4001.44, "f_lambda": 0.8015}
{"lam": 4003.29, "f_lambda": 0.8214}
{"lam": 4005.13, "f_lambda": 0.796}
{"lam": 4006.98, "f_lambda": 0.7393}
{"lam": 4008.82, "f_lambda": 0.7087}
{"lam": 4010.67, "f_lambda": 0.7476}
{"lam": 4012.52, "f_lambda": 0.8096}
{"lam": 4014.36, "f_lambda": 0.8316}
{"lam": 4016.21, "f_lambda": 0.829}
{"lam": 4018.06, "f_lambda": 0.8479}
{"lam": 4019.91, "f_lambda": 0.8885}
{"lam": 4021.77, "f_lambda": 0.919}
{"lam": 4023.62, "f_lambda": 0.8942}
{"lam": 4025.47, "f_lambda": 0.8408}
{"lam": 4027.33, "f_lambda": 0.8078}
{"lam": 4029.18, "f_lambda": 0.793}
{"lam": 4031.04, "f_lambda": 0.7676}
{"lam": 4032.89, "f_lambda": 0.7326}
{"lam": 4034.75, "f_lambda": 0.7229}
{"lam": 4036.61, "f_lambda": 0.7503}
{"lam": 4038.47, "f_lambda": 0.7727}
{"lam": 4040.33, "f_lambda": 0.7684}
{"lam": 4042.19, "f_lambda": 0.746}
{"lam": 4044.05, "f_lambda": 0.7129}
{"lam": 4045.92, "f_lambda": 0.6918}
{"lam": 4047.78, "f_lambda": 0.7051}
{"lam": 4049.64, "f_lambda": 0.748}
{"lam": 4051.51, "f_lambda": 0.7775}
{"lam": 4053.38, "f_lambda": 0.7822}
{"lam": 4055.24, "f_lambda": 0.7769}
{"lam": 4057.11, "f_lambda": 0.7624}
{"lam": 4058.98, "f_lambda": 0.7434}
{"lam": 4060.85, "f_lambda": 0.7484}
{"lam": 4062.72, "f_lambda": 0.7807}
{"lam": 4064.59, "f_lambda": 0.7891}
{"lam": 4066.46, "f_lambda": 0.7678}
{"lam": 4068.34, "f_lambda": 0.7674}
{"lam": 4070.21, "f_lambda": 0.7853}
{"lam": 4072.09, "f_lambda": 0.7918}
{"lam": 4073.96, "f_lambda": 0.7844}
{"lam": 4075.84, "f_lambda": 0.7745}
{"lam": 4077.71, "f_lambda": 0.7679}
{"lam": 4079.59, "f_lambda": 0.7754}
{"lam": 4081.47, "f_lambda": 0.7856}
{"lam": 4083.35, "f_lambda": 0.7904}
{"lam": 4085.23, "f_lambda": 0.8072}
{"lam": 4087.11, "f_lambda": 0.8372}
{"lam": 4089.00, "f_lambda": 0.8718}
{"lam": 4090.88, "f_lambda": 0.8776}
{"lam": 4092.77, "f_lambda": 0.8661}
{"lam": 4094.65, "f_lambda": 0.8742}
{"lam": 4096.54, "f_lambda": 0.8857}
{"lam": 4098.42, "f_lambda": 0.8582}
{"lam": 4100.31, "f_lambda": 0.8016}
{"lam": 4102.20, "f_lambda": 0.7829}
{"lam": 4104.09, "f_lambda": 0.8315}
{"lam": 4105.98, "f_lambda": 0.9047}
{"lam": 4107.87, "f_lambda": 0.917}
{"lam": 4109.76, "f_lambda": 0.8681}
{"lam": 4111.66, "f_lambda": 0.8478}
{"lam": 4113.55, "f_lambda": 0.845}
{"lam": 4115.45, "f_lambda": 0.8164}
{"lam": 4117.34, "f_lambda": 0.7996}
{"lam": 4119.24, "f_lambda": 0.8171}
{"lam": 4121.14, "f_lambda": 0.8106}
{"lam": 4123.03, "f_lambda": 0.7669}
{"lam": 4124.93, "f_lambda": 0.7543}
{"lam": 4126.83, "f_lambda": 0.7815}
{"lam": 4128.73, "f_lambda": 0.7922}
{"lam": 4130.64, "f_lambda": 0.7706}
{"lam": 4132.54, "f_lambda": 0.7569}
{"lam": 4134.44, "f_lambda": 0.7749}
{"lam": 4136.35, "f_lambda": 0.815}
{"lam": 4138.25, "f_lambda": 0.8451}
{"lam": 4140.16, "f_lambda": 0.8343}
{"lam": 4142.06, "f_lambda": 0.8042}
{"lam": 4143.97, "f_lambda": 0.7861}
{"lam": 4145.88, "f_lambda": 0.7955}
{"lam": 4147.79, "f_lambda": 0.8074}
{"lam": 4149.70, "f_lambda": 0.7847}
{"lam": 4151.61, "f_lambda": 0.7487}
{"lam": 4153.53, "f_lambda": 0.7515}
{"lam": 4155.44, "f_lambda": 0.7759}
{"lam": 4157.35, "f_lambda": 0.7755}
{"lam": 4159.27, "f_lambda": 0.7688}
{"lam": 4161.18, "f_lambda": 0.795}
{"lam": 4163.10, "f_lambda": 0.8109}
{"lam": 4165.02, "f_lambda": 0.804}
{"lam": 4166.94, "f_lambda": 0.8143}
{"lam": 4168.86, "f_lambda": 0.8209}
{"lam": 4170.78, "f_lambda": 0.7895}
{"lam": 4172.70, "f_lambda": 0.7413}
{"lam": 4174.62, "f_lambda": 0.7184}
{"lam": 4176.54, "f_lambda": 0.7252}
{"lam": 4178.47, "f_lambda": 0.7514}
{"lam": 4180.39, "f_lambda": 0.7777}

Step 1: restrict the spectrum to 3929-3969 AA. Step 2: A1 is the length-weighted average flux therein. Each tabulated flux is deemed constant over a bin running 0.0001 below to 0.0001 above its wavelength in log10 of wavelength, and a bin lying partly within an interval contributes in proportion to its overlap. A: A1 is 0.682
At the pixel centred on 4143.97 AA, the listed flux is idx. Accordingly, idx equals 0.7861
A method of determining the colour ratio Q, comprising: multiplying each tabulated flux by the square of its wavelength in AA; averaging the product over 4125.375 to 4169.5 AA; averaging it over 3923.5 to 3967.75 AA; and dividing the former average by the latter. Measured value 1.28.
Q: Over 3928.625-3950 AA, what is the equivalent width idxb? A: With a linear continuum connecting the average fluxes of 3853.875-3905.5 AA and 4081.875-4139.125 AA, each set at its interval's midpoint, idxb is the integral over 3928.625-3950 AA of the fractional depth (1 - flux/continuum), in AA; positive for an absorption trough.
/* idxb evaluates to 4.4 AA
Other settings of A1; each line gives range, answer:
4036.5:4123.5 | 0.799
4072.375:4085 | 0.782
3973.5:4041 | 0.786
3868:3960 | 0.738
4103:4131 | 0.822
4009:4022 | 0.827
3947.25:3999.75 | 0.743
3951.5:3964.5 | 0.744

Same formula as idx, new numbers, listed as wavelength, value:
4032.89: 0.7326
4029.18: 0.793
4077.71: 0.7679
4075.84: 0.7745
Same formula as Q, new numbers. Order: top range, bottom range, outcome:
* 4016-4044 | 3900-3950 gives 1.22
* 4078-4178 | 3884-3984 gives 1.23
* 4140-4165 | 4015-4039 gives 1.03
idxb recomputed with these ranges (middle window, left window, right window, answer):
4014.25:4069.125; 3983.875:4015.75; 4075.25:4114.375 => 1.4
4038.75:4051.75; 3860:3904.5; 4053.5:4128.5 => 1.2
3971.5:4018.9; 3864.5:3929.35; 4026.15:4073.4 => -0.4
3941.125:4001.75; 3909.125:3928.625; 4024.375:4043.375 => 1.6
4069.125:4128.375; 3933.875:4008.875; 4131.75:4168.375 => -3.7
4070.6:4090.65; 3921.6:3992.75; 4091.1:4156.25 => -0.4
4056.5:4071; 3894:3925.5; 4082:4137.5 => 0.7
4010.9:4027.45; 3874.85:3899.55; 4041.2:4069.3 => -2.0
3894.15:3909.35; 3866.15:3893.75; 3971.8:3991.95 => 1.3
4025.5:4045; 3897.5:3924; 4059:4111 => 0.9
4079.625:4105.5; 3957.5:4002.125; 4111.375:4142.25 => -1.5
